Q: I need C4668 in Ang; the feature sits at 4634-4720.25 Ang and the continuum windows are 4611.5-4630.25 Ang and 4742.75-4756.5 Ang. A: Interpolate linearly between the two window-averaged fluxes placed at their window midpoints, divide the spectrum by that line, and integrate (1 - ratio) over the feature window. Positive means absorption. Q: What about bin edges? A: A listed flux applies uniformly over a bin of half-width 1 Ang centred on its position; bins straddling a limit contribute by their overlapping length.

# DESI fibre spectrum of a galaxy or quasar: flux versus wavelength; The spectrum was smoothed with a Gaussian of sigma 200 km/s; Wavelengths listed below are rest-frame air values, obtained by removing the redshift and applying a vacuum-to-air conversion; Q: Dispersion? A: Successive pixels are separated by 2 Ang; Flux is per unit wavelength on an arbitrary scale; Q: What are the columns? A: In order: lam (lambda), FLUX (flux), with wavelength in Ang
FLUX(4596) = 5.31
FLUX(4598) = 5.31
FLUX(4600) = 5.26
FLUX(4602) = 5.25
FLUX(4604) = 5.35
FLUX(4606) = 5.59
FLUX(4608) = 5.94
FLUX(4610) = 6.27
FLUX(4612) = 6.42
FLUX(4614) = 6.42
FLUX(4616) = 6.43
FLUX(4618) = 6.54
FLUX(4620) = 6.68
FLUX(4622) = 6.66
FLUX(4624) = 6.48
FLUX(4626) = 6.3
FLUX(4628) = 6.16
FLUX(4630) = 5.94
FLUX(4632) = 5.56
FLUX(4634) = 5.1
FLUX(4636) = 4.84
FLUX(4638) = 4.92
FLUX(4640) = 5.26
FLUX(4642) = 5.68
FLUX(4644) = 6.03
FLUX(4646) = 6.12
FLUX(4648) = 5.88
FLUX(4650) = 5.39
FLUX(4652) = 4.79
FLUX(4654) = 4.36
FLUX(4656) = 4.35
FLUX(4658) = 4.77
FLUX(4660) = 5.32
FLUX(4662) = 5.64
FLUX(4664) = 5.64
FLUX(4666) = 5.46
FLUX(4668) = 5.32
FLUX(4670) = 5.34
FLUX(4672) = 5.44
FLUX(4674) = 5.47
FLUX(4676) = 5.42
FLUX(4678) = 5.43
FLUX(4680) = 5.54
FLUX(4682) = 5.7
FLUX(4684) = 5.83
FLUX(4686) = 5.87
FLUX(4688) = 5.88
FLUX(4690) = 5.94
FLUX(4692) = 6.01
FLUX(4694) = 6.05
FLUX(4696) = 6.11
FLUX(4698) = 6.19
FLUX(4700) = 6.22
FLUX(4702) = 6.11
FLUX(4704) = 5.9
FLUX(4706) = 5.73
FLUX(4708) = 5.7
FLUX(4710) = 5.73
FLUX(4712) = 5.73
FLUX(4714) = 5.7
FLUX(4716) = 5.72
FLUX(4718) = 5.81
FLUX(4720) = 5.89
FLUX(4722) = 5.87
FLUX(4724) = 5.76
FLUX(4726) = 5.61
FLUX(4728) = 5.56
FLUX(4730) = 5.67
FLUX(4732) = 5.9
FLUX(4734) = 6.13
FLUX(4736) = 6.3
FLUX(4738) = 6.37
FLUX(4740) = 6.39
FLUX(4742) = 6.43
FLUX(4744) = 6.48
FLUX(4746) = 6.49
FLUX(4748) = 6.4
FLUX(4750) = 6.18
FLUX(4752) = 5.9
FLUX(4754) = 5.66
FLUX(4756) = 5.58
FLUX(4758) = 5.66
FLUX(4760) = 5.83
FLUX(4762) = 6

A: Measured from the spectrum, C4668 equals 9.7 Ang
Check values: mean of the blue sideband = 6.42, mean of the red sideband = 6.12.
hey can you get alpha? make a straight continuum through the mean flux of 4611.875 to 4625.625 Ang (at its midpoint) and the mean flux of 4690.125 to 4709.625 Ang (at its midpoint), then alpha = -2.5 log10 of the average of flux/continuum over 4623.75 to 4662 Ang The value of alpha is 0.17 mag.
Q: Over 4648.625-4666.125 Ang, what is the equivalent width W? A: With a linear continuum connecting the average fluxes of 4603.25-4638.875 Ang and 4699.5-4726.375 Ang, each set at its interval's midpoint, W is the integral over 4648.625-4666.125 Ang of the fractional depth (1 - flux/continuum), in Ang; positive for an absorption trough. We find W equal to 2.5 Ang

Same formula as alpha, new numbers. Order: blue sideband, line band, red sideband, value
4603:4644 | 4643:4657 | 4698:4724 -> 0.12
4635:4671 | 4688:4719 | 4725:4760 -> -0.04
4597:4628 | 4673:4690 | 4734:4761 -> 0.08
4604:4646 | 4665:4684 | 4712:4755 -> 0.09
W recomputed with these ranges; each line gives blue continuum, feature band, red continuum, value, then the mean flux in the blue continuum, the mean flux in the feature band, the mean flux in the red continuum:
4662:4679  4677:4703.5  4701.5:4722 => -1.39 Ang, 5.45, 5.91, 5.8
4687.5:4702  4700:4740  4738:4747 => 2.48 Ang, 6.07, 5.87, 6.44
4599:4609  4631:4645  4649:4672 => -0.18 Ang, 5.48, 5.34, 5.14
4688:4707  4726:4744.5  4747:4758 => -0.46 Ang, 6.02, 6.1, 5.92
